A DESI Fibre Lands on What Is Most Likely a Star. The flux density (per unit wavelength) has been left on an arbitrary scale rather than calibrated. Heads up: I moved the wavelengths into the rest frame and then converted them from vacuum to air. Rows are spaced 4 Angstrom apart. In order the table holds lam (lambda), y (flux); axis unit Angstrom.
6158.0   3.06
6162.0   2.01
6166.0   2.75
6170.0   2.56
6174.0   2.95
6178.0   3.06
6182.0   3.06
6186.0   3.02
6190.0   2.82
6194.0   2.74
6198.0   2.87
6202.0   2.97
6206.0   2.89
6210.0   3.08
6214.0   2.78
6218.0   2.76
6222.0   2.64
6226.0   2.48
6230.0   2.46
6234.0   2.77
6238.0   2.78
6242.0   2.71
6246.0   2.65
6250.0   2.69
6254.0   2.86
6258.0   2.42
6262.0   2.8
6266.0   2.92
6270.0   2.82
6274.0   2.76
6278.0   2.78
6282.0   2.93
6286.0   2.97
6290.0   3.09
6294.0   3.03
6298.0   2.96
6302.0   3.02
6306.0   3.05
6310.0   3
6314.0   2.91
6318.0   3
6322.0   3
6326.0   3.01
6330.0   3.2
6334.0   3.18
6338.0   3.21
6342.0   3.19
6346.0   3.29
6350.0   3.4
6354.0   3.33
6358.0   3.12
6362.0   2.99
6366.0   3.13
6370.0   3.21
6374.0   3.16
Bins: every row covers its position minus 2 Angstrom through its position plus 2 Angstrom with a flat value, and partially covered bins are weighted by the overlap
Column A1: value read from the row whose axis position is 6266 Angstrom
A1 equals 2.92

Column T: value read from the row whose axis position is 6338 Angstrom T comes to 3.21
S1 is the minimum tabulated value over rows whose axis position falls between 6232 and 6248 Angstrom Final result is 2.65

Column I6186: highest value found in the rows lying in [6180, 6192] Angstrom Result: 3.06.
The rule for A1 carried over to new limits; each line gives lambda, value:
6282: 2.93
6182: 3.06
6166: 2.75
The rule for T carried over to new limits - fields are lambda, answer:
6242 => 2.71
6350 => 3.4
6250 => 2.69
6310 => 3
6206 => 2.89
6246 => 2.65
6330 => 3.2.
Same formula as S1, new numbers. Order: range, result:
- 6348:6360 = 3.12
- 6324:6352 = 3.01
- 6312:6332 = 2.91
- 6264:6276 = 2.76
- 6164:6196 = 2.56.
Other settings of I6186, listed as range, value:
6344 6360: 3.4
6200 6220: 3.08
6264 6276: 2.92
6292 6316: 3.05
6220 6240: 2.78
